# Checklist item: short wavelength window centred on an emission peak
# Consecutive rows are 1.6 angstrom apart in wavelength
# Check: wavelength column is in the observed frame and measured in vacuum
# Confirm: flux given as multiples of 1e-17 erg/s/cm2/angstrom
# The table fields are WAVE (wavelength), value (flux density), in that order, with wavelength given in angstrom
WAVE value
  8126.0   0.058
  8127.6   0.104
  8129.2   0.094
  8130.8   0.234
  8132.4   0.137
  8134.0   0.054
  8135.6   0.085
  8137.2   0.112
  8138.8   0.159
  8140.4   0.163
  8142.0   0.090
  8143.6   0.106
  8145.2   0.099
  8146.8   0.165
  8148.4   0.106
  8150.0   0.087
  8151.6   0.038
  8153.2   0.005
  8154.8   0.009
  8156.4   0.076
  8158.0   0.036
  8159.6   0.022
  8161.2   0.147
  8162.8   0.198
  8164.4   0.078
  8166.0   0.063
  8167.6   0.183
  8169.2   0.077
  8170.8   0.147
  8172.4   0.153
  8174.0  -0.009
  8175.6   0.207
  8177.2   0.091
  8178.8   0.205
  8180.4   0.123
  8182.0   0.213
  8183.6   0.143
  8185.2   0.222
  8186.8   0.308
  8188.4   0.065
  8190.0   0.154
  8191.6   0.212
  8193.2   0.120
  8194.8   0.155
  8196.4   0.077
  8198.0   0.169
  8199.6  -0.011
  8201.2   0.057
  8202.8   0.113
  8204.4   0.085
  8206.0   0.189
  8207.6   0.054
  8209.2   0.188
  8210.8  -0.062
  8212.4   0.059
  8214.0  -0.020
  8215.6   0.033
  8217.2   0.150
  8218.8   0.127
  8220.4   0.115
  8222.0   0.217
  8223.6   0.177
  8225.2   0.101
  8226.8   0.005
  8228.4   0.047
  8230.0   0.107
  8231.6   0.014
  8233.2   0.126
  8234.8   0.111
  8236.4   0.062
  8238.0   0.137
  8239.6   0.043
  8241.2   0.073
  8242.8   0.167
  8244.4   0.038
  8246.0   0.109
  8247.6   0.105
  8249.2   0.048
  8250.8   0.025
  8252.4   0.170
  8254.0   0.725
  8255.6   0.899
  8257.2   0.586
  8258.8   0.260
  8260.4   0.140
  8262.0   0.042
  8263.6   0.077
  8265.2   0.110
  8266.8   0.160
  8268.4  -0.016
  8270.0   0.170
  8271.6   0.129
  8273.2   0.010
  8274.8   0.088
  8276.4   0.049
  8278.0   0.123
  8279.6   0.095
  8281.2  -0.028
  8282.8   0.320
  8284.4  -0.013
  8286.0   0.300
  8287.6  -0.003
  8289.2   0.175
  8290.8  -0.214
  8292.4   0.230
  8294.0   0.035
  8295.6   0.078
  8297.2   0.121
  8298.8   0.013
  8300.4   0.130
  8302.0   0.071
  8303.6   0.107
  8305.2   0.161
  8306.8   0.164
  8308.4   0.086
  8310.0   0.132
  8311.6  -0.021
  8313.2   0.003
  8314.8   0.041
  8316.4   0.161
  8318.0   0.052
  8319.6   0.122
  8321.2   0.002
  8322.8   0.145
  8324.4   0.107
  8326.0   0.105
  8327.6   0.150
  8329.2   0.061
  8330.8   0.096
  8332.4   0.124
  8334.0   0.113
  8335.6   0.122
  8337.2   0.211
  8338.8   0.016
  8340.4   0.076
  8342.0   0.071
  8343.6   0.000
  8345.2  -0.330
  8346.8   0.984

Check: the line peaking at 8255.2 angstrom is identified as H-beta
